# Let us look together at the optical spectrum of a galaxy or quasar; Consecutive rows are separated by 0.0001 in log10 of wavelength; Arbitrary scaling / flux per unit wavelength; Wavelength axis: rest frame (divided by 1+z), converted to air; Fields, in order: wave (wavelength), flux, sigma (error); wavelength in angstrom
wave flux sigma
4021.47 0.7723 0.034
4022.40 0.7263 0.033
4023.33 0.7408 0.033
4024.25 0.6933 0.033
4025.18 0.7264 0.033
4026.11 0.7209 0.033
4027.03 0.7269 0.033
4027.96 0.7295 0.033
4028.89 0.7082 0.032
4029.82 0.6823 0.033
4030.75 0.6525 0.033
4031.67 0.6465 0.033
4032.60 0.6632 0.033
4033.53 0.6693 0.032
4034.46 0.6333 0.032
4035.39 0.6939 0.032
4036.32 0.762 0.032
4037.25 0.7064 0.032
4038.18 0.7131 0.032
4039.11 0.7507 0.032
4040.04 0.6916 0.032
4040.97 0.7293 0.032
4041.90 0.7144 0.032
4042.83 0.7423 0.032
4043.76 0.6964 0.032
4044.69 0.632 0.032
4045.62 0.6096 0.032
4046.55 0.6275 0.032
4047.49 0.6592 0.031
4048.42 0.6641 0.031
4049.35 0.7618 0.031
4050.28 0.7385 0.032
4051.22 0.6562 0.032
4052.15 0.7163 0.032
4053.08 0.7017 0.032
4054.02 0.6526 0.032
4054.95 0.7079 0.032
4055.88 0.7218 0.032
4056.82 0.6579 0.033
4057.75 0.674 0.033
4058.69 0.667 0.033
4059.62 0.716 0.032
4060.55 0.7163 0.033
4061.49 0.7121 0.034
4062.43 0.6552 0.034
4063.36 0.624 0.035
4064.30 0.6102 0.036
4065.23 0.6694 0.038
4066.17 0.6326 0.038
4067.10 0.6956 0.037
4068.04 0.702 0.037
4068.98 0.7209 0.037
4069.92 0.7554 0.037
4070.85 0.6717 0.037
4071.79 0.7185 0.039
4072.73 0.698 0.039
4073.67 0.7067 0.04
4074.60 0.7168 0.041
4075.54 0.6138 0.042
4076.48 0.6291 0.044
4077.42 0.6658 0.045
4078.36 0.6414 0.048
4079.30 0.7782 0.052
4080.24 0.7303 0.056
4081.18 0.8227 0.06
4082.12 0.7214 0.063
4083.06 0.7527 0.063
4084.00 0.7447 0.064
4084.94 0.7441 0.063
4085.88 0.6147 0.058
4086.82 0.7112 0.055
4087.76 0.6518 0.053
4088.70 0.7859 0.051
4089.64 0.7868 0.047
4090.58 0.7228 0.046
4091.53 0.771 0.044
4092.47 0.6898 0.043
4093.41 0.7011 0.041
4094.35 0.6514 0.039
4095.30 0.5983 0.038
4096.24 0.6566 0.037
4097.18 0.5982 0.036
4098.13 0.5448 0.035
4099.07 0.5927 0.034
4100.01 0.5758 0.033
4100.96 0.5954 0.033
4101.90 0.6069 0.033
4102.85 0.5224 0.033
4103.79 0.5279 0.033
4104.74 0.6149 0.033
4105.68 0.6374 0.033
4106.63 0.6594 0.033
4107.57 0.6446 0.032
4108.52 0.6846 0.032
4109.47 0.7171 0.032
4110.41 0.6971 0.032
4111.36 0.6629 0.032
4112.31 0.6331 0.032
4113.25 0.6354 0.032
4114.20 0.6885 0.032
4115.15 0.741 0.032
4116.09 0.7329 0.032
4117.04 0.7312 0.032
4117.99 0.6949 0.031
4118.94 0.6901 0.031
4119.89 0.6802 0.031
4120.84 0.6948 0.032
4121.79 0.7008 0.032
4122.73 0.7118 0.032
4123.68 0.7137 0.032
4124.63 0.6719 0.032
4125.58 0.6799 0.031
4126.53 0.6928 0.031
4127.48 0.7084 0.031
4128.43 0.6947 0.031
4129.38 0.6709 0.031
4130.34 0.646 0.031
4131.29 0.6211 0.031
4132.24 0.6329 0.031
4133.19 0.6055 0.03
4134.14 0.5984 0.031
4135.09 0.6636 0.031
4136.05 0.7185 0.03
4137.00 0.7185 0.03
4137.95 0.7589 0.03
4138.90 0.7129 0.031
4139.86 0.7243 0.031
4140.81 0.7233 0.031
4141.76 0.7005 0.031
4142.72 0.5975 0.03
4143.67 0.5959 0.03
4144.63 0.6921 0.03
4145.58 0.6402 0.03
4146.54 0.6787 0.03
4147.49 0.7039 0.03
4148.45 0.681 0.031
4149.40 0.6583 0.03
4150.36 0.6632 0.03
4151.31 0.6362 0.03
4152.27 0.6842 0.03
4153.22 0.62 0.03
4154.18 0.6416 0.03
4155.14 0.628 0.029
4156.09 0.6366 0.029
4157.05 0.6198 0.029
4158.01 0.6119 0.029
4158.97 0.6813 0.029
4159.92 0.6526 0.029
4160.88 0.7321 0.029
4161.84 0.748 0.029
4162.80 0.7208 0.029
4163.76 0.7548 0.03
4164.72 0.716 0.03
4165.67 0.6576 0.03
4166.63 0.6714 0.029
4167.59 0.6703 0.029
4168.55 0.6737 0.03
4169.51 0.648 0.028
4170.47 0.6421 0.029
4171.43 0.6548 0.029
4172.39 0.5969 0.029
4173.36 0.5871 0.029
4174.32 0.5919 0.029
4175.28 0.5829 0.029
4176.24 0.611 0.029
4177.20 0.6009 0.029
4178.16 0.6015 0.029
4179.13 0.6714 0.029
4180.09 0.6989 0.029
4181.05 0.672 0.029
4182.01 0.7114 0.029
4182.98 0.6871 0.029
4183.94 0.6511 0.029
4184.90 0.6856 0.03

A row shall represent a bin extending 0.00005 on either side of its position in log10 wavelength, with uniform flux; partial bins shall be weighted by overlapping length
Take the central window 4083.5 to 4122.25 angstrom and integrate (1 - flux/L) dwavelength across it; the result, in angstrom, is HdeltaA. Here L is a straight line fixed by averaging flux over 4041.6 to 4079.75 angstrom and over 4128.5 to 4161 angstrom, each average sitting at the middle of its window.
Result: 0.38 angstrom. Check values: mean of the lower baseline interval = 0.684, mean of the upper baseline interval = 0.663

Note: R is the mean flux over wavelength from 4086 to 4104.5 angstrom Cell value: 0.646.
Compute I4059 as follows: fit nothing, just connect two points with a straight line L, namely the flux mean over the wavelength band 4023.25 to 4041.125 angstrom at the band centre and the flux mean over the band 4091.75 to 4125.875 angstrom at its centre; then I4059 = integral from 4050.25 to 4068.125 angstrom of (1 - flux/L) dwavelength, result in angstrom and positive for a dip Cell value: 0.1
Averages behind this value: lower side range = 0.701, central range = 0.679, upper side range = 0.656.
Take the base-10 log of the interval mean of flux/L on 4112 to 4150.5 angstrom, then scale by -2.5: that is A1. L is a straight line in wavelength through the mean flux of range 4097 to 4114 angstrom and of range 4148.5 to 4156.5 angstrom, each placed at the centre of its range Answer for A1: -0.07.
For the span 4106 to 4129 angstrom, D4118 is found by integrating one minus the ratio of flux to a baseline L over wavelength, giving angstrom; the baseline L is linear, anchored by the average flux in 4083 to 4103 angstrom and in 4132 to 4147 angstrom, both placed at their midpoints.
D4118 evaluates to -0.7 angstrom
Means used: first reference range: 0.665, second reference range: 0.673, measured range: 0.69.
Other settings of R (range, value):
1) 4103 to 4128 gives 0.677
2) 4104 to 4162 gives 0.673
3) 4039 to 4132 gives 0.68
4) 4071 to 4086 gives 0.707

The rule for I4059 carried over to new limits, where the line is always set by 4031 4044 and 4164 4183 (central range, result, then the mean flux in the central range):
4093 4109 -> 1.5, 0.612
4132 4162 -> -0.4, 0.667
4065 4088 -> -0.5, 0.701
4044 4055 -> 0.3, 0.676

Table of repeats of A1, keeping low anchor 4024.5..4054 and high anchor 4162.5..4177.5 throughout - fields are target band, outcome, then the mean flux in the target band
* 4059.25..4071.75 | 0.001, 0.684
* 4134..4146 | -0.039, 0.683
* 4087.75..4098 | -0.022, 0.689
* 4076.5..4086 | -0.065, 0.721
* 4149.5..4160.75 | 0.012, 0.647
